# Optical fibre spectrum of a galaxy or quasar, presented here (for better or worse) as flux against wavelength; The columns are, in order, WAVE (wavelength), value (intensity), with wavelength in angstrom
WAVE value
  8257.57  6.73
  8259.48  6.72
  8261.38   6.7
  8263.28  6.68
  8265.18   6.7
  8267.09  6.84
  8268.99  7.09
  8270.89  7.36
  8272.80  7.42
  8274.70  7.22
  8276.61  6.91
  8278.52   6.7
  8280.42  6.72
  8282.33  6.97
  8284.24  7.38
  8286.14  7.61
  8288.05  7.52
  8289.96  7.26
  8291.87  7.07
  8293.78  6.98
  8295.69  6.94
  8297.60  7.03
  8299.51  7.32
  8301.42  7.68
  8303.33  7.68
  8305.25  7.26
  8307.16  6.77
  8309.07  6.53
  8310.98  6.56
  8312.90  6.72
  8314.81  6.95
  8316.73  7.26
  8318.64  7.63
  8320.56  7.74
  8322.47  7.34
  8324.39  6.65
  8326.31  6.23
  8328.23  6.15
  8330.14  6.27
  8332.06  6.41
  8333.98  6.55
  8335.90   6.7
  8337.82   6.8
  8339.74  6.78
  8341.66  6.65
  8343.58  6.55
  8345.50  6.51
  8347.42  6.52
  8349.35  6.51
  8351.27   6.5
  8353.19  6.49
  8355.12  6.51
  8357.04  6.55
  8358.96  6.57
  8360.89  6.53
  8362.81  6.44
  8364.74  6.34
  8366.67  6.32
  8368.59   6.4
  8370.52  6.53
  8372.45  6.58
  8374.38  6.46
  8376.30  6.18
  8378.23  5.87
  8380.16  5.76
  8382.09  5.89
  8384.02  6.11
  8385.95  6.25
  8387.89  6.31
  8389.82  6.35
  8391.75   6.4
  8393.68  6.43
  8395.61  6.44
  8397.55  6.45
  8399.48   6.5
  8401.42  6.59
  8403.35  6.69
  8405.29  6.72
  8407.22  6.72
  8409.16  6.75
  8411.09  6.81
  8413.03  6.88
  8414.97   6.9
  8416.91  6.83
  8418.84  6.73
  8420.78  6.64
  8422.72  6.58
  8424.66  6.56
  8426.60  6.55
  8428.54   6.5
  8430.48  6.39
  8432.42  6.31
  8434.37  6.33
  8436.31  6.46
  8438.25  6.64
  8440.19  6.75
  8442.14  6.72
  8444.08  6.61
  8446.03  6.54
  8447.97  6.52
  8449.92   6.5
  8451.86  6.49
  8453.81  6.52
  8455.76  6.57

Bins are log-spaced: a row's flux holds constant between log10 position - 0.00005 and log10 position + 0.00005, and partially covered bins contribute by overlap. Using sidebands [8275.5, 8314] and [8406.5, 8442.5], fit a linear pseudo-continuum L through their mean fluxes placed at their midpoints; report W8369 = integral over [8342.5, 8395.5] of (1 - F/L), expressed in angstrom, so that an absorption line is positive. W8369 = 3.6 angstrom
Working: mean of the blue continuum 7.08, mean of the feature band 6.37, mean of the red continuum 6.63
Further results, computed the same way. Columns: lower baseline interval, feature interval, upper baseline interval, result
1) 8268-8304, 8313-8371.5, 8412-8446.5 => 2.70 angstrom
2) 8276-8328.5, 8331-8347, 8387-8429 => 0.68 angstrom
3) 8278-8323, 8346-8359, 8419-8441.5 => 0.73 angstrom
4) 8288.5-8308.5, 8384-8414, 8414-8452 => 0.87 angstrom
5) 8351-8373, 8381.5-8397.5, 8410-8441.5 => 0.60 angstrom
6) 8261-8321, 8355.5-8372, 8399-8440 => 0.88 angstrom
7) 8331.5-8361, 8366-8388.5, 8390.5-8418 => 1.34 angstrom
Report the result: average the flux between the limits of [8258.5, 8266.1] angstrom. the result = 6.7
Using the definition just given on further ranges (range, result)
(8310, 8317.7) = 6.87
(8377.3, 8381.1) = 5.81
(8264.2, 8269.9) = 6.87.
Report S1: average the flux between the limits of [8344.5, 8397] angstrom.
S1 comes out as 6.36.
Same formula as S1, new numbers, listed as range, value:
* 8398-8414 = 6.7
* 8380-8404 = 6.33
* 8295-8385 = 6.65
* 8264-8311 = 7.11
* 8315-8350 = 6.74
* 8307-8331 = 6.84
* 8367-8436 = 6.47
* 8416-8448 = 6.57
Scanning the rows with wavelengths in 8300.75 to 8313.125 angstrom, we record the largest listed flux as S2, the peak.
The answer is 7.68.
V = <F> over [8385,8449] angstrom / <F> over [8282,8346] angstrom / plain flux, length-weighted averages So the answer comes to 0.94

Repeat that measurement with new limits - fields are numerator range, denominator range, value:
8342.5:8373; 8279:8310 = 0.91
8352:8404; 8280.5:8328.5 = 0.90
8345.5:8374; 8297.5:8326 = 0.91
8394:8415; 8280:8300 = 0.93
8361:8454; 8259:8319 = 0.92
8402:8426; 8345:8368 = 1.04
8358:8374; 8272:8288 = 0.91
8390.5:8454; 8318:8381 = 1.01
